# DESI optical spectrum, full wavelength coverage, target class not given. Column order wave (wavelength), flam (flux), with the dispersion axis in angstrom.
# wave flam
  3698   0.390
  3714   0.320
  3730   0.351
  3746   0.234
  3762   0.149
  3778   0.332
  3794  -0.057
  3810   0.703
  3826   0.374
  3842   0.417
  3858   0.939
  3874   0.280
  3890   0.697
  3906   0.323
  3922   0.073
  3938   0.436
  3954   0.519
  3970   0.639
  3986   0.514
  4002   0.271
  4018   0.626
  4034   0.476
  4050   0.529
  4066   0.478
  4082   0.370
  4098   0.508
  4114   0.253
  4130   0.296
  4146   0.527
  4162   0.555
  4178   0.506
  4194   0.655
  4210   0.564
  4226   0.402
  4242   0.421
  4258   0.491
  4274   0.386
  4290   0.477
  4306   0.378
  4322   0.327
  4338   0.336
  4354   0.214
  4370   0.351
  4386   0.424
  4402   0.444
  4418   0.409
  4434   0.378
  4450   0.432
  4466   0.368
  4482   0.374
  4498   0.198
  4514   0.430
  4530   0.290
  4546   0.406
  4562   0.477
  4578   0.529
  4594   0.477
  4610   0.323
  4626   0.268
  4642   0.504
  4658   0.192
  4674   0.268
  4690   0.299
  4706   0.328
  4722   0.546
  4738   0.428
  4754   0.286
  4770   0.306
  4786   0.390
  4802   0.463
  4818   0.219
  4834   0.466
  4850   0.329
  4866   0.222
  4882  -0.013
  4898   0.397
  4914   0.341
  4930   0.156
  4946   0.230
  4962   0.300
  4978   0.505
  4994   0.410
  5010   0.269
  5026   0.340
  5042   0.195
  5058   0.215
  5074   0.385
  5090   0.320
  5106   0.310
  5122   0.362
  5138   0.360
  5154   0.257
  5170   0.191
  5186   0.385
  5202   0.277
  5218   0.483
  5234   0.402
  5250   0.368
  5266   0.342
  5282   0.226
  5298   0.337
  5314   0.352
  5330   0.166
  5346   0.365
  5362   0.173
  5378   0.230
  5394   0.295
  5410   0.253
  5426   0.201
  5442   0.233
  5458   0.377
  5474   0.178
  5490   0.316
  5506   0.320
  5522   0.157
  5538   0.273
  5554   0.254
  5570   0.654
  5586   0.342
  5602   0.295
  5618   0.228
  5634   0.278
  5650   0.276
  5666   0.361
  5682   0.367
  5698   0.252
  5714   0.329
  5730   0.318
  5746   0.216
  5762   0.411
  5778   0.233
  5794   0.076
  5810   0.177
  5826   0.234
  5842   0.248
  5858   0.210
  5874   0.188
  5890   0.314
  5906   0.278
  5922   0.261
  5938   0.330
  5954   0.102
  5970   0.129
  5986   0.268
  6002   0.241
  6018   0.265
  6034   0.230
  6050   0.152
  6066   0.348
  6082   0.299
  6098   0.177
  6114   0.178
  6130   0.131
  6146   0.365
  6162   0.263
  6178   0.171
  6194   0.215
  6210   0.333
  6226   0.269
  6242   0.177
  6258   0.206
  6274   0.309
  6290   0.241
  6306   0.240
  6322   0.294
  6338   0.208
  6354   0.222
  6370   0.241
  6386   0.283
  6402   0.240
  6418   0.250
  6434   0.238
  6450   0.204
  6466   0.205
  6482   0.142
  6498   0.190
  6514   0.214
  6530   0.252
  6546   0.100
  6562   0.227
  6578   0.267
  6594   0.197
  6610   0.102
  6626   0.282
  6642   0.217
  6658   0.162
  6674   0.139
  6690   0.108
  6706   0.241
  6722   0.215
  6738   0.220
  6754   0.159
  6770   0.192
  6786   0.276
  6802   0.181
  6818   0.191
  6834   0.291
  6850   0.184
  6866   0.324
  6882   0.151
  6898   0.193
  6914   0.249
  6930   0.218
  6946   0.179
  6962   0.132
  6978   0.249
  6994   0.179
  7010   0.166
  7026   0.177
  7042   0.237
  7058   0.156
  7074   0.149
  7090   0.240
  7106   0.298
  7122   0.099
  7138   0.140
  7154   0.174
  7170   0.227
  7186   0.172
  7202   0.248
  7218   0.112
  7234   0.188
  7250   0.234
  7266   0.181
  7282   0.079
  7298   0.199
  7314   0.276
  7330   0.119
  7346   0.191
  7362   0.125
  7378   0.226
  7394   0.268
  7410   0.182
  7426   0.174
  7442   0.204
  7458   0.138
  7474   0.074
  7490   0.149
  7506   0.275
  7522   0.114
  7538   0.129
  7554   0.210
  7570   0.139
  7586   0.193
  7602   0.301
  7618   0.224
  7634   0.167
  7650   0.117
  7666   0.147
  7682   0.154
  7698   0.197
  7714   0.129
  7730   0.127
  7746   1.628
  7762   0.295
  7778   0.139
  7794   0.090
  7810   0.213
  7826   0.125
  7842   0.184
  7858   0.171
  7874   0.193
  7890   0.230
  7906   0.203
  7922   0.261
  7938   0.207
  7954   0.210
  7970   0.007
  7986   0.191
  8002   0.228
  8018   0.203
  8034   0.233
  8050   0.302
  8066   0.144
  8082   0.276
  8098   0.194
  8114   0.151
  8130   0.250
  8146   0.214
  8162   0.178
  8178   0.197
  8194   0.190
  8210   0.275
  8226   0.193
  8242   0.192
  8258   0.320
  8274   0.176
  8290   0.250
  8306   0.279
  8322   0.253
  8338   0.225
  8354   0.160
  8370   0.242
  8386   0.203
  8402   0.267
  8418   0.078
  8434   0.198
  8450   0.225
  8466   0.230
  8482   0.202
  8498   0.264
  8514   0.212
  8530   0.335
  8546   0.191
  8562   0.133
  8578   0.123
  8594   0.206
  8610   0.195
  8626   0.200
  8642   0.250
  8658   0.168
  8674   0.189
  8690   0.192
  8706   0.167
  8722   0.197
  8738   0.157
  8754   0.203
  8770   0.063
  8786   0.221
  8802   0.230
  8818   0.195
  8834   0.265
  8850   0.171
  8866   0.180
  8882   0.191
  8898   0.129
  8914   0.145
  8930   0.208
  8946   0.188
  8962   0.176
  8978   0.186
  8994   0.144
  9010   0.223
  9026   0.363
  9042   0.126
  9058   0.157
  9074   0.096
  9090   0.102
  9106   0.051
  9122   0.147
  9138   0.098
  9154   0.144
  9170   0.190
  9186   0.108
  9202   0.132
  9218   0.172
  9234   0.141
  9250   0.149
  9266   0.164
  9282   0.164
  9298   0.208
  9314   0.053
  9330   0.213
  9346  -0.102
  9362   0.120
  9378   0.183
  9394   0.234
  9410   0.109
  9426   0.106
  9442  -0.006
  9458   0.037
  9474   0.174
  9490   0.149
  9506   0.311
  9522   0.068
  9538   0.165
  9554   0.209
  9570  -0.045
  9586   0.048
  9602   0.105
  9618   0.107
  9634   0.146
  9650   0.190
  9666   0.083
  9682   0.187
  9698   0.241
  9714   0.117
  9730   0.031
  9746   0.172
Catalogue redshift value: 1.078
